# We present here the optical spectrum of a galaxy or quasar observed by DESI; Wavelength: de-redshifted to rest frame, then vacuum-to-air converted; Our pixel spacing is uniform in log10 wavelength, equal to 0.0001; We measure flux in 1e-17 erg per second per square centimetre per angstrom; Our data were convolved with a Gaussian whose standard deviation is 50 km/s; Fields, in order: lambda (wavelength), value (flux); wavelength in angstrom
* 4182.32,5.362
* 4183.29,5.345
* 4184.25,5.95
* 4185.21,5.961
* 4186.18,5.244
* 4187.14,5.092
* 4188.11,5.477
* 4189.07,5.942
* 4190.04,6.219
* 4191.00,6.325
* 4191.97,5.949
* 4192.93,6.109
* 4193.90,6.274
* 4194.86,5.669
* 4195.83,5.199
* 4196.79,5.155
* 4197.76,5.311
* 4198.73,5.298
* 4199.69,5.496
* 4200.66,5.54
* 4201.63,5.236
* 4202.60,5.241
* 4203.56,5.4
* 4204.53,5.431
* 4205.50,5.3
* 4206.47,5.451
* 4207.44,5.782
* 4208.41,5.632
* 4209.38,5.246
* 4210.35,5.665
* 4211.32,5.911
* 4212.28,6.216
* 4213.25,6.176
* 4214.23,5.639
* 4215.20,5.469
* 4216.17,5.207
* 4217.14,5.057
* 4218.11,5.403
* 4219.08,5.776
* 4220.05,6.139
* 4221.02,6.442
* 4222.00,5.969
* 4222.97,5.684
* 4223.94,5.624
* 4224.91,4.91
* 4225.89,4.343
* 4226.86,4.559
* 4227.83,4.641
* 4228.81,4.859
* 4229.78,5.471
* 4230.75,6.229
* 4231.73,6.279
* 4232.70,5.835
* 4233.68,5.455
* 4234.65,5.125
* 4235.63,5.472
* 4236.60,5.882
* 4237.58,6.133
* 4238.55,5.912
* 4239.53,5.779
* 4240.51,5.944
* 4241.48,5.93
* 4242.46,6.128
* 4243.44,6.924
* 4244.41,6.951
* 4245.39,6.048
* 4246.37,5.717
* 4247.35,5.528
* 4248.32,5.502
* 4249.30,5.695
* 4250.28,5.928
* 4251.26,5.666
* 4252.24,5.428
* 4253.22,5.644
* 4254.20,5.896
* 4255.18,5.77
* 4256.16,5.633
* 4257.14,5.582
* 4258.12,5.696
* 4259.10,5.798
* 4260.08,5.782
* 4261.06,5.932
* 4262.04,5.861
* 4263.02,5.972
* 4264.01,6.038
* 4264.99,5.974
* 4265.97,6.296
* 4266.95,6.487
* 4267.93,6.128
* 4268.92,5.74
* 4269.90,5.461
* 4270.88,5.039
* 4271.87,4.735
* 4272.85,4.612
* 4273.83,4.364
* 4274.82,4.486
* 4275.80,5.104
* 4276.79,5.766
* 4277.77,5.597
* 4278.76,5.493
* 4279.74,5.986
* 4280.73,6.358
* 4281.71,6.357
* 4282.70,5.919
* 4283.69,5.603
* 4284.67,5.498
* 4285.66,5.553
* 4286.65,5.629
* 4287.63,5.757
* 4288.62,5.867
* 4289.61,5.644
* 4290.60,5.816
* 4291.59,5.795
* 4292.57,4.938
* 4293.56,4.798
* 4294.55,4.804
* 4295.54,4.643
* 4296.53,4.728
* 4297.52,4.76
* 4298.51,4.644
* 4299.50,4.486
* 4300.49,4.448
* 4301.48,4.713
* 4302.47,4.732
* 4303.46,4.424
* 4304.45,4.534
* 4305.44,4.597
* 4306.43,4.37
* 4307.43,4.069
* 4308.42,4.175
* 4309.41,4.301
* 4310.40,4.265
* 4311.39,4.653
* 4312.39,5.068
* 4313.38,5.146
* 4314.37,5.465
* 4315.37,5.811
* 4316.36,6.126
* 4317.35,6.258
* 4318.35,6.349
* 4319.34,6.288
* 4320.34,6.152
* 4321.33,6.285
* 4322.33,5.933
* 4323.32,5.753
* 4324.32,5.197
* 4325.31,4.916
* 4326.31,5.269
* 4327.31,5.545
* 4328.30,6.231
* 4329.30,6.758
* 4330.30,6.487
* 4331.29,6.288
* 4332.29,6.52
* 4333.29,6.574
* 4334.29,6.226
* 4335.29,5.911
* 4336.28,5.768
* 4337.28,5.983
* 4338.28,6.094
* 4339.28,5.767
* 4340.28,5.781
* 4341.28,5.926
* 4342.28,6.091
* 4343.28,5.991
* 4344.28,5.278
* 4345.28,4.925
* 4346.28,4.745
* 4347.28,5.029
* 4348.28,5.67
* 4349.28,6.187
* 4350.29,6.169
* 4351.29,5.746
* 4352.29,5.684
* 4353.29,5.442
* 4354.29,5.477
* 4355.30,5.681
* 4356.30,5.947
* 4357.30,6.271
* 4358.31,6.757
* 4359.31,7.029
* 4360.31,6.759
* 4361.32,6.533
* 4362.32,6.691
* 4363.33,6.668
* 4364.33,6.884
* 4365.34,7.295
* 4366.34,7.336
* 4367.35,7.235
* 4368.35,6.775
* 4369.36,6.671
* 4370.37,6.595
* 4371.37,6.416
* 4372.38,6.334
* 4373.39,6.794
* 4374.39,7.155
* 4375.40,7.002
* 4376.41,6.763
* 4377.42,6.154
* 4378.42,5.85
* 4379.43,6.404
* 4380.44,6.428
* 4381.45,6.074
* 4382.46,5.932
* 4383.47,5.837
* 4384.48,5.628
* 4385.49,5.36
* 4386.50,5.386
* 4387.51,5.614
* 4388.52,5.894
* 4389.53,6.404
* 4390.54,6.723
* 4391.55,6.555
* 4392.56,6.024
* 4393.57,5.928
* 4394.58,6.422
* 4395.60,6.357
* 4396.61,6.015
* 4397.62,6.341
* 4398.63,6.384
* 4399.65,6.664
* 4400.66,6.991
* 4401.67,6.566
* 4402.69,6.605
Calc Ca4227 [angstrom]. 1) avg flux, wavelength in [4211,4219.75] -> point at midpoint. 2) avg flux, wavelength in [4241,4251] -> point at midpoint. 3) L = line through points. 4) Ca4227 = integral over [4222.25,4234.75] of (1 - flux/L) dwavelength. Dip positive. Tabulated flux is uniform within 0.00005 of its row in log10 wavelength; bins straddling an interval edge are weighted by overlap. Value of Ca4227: 1.05 angstrom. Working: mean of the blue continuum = 5.66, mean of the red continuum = 6.03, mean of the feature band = 5.33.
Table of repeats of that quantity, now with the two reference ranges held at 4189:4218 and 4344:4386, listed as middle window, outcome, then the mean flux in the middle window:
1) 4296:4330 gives 4.7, 5.2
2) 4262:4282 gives 0.9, 5.6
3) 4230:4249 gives -0.6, 5.93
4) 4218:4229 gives 0.6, 5.37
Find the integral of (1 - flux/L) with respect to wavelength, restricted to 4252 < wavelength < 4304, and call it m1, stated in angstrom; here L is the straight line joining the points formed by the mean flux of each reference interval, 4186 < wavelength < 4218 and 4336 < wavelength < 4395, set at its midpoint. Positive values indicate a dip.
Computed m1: 3.7 angstrom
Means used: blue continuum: 5.59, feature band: 5.44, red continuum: 6.17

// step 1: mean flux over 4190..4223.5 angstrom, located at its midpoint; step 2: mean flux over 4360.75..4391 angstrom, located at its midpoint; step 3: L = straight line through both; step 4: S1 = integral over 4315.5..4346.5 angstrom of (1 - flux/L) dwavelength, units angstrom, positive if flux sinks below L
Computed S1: 1.5 angstrom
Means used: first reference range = 5.65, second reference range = 6.43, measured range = 5.93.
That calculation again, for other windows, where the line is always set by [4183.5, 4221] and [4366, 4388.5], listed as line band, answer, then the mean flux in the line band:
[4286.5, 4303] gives 2.6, 5.06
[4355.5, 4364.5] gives -0.4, 6.58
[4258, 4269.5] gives -0.2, 5.98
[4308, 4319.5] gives 1.5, 5.31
